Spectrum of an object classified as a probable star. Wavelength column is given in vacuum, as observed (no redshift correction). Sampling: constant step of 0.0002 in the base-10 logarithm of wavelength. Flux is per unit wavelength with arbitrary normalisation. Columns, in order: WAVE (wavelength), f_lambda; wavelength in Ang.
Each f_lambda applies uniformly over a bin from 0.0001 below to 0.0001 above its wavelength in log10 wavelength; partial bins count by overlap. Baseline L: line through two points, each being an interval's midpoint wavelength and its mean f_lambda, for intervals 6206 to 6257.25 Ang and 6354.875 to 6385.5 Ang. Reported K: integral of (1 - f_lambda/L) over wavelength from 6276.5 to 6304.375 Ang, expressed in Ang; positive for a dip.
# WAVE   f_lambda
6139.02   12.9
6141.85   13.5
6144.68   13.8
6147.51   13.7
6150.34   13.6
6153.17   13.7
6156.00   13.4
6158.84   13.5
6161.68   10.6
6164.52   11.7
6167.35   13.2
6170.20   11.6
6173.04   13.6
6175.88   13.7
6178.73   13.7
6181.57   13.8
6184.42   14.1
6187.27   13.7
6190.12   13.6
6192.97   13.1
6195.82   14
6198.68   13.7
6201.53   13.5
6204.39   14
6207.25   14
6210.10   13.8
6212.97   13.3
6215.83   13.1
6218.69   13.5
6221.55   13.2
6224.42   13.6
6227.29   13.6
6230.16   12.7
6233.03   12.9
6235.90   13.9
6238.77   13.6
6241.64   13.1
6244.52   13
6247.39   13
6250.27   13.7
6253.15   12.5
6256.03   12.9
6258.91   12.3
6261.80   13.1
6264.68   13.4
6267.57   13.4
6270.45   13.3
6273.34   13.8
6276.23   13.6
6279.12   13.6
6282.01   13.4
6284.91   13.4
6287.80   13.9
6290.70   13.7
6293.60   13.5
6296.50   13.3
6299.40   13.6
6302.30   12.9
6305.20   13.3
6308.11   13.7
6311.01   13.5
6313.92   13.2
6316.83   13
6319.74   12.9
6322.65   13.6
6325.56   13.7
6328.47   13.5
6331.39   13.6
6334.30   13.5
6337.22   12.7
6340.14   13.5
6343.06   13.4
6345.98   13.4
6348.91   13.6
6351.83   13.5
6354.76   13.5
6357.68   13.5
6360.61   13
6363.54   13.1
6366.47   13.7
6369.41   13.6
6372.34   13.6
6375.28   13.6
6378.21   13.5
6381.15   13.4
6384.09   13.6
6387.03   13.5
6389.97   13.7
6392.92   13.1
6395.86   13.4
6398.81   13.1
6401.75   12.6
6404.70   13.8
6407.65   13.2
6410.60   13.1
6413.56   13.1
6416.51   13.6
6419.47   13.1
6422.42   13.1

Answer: -0.2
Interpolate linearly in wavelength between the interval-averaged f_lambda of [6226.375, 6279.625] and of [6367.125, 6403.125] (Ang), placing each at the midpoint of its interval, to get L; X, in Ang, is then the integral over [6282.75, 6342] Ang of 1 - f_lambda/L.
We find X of -0.4 Ang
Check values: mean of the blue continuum 13.2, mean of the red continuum 13.4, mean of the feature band 13.4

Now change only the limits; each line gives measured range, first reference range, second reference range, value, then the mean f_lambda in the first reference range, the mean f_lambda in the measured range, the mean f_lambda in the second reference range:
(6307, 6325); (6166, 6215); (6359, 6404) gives 0.1 Ang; 13.5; 13.3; 13.4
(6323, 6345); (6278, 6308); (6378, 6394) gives 0.1 Ang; 13.5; 13.4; 13.5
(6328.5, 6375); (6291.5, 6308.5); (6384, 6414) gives -0.3 Ang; 13.4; 13.4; 13.3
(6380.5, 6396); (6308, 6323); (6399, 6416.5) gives -0.3 Ang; 13.3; 13.5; 13.2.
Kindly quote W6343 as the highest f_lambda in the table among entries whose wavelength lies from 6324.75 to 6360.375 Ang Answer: 13.7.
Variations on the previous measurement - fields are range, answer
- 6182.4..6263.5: 14.1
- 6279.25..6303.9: 13.9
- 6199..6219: 14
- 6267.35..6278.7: 13.8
